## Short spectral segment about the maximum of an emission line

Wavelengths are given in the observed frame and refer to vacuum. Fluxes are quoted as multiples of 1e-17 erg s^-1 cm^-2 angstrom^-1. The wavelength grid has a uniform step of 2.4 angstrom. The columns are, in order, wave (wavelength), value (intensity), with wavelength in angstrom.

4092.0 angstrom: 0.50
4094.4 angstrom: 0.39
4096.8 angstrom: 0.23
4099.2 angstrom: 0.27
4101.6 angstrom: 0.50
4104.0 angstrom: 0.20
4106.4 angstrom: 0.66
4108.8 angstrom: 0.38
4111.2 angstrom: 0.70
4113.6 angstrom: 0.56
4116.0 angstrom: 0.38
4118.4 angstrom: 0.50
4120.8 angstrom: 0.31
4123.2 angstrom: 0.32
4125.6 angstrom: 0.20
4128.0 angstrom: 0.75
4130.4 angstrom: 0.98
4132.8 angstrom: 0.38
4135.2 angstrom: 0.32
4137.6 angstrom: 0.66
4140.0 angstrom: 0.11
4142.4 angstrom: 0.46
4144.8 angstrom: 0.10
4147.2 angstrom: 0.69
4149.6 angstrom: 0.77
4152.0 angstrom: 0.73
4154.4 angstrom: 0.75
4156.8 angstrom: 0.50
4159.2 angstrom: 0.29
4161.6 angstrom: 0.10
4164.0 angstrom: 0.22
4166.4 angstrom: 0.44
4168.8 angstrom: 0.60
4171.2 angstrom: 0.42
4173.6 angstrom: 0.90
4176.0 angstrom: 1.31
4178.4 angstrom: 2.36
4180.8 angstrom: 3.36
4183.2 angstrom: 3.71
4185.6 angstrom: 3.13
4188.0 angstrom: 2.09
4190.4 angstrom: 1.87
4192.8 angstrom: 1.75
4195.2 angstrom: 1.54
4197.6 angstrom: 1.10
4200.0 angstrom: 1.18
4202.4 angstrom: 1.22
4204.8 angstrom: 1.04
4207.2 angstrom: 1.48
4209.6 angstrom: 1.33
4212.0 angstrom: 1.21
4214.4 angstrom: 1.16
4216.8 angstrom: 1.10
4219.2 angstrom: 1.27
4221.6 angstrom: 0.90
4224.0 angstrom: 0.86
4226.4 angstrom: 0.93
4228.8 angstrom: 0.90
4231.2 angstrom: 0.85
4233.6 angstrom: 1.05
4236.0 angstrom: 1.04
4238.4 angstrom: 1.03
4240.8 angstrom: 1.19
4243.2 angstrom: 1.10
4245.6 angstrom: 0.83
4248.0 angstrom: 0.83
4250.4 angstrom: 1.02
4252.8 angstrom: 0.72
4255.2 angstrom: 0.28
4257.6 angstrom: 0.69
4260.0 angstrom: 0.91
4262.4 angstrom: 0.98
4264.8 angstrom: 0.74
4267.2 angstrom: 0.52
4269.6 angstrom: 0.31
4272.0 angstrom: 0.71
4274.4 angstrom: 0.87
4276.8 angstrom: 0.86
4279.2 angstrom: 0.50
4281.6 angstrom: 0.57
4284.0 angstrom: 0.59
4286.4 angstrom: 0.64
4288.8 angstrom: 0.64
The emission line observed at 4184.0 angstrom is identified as Lyman alpha 1216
